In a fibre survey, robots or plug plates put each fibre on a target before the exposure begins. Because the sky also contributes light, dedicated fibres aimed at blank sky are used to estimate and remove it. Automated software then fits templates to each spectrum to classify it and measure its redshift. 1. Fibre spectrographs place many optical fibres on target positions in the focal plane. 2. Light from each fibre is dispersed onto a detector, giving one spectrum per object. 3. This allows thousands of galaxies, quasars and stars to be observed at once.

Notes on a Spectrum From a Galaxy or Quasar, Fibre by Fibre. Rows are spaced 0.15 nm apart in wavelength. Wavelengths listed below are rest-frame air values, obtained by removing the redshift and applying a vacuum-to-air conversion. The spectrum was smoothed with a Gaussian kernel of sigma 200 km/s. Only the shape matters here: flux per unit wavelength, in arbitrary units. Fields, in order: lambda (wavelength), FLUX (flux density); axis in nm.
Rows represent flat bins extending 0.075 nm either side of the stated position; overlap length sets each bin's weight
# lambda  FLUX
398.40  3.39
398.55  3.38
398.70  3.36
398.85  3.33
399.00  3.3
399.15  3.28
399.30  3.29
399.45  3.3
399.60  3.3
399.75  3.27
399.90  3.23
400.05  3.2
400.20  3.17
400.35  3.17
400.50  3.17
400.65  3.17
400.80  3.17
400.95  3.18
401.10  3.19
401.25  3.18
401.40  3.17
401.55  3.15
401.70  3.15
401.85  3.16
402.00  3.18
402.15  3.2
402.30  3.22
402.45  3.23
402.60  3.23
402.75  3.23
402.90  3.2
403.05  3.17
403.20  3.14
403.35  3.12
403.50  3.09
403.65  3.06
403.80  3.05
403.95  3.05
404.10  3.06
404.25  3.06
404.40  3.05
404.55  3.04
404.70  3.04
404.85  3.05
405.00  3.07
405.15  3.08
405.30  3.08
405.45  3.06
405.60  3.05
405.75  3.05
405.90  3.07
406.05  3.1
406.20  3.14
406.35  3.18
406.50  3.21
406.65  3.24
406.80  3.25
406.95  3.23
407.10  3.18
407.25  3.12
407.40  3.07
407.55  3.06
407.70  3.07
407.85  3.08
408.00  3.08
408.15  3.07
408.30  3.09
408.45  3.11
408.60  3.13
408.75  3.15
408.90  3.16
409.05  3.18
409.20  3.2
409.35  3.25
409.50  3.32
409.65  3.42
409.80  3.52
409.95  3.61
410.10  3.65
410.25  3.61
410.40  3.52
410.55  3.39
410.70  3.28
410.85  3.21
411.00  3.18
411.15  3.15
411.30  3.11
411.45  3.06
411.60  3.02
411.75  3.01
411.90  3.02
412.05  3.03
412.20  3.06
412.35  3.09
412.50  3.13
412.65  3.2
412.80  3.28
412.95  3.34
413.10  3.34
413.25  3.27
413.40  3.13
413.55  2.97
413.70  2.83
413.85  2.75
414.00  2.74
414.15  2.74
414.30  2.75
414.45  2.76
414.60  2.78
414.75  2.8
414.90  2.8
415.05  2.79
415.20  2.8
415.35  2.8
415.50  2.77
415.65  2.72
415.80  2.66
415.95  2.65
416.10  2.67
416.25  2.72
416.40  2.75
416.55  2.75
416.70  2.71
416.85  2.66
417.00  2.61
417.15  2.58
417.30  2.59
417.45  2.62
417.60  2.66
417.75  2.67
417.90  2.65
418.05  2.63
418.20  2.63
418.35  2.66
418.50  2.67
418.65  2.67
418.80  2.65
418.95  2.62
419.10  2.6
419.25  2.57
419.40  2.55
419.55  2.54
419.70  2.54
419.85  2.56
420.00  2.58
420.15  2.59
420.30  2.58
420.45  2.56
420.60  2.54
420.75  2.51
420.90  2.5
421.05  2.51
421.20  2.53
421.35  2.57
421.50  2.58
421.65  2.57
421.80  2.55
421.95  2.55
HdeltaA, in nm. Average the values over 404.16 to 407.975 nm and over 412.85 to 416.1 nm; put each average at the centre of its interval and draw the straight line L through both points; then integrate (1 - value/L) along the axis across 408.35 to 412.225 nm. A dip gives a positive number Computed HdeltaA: -0.34 nm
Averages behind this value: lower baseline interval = 3.1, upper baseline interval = 2.86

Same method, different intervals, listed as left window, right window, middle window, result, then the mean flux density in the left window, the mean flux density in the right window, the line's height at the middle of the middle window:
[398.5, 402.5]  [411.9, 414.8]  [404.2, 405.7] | 0.04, 3.22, 3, 3.15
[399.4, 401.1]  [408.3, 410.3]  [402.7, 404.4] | 0.07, 3.21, 3.32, 3.25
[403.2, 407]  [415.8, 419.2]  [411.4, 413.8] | -0.24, 3.1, 2.65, 2.83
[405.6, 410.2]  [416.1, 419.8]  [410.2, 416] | -0.20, 3.2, 2.64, 2.91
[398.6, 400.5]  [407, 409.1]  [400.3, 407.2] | 0.11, 3.26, 3.11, 3.19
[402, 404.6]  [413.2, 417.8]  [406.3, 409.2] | -0.14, 3.13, 2.76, 2.99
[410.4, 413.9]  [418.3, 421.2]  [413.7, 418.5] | 0.23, 3.14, 2.58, 2.85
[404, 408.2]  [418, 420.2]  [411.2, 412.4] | -0.07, 3.1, 2.6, 2.88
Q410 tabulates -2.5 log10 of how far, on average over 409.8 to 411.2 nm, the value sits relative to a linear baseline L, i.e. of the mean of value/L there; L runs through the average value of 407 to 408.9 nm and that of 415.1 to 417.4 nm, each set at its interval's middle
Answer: -0.15 mag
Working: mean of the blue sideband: 3.1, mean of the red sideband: 2.7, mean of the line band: 3.41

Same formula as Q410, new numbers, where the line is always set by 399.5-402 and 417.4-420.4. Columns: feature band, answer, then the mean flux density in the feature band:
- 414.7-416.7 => -0.01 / 2.74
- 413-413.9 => -0.10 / 3.06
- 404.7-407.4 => -0.04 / 3.12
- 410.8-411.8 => -0.09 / 3.11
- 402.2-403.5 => -0.02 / 3.19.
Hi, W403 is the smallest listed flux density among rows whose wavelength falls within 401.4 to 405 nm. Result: 3.04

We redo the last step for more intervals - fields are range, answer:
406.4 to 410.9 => 3.06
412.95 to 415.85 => 2.66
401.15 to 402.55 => 3.15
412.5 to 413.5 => 3.13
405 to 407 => 3.05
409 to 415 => 2.74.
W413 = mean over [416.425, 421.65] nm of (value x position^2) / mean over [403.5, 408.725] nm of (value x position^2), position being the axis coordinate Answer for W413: 0.9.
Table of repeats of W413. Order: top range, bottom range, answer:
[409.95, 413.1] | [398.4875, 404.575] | 1.06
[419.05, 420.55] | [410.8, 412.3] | 0.87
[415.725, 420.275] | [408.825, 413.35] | 0.84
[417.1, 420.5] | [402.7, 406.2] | 0.91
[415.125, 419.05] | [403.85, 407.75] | 0.91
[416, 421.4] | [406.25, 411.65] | 0.85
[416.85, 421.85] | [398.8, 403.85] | 0.89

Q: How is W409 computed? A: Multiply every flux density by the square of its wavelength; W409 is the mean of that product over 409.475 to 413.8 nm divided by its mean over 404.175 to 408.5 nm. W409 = 1.1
